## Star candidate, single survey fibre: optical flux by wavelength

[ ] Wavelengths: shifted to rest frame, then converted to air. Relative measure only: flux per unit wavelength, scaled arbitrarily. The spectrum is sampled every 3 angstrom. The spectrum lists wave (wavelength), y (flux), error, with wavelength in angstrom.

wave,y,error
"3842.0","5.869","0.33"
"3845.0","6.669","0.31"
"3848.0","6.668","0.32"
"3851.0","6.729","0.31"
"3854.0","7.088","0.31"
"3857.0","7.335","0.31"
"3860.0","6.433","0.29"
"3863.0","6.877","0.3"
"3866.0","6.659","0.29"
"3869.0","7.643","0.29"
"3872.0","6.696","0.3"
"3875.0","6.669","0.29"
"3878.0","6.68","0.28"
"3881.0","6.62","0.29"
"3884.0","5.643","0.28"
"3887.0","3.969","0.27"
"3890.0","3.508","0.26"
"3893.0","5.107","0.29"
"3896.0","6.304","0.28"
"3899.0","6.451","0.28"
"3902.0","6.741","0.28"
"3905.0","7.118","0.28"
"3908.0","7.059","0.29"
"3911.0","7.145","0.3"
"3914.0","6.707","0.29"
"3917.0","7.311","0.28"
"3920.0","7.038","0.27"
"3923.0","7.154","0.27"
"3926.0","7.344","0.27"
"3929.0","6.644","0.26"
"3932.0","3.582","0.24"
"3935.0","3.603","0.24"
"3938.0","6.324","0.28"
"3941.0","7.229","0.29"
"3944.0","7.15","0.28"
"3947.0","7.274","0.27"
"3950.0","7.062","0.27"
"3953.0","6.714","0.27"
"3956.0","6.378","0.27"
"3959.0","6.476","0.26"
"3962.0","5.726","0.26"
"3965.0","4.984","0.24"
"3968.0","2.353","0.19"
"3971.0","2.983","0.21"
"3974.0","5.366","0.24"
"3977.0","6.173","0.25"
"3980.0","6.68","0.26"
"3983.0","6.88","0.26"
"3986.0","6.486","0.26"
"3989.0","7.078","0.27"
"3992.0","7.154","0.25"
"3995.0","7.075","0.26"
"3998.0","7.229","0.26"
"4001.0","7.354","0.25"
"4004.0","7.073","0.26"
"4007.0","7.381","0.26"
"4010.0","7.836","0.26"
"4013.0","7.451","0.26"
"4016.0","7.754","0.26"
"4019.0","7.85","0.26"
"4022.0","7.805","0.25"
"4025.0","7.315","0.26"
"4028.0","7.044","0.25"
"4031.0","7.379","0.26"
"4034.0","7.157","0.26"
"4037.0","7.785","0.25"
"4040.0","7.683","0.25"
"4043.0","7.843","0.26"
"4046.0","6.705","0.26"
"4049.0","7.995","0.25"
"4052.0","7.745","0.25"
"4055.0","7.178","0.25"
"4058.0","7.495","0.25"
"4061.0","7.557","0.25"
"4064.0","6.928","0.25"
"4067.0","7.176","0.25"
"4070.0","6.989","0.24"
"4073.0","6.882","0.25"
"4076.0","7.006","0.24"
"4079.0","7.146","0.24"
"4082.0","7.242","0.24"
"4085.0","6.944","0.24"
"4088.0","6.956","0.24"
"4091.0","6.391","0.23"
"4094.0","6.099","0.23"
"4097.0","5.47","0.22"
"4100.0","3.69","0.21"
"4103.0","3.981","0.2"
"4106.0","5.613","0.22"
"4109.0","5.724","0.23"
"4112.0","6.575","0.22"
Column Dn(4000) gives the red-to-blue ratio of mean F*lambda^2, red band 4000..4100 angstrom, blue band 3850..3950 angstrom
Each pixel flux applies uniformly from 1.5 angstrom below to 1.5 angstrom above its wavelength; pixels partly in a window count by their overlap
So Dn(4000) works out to 1.20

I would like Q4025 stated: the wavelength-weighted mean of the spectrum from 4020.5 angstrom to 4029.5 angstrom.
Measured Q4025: 7.39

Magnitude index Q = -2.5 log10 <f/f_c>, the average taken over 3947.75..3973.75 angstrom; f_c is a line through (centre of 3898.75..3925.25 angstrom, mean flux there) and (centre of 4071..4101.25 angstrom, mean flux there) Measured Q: 0.259 mag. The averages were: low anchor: 7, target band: 5.39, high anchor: 6.41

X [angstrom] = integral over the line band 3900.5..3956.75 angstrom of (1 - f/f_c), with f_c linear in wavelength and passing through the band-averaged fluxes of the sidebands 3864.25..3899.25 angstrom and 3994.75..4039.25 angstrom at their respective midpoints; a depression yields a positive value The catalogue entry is -1.1 angstrom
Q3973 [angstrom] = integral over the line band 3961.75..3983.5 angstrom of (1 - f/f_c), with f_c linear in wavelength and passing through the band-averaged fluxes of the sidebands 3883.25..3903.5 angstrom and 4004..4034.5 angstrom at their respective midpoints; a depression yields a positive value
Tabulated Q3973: 5.5 angstrom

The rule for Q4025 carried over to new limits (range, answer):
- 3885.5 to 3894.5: 4.19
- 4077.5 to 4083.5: 7.19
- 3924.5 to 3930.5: 6.99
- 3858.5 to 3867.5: 6.66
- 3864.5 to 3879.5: 6.87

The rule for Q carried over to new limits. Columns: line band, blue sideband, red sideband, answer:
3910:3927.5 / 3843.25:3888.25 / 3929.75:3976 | -0.19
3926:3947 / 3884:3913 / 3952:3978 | -0.09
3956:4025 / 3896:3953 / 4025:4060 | 0.09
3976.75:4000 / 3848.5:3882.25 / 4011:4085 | 0.05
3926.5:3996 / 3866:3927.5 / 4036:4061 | 0.16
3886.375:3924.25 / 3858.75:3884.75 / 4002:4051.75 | 0.09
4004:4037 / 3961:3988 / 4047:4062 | -0.14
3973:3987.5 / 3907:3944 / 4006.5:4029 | 0.12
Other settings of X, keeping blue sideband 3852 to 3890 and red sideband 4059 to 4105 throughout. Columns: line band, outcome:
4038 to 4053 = -2.7 angstrom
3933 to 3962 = 0.2 angstrom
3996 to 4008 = -1.5 angstrom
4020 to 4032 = -1.8 angstrom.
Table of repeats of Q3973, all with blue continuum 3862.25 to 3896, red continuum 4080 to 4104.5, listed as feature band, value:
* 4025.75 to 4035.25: -2.08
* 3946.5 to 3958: -1.64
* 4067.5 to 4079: -2.18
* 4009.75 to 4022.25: -3.81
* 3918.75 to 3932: -1.51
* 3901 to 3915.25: -2.34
